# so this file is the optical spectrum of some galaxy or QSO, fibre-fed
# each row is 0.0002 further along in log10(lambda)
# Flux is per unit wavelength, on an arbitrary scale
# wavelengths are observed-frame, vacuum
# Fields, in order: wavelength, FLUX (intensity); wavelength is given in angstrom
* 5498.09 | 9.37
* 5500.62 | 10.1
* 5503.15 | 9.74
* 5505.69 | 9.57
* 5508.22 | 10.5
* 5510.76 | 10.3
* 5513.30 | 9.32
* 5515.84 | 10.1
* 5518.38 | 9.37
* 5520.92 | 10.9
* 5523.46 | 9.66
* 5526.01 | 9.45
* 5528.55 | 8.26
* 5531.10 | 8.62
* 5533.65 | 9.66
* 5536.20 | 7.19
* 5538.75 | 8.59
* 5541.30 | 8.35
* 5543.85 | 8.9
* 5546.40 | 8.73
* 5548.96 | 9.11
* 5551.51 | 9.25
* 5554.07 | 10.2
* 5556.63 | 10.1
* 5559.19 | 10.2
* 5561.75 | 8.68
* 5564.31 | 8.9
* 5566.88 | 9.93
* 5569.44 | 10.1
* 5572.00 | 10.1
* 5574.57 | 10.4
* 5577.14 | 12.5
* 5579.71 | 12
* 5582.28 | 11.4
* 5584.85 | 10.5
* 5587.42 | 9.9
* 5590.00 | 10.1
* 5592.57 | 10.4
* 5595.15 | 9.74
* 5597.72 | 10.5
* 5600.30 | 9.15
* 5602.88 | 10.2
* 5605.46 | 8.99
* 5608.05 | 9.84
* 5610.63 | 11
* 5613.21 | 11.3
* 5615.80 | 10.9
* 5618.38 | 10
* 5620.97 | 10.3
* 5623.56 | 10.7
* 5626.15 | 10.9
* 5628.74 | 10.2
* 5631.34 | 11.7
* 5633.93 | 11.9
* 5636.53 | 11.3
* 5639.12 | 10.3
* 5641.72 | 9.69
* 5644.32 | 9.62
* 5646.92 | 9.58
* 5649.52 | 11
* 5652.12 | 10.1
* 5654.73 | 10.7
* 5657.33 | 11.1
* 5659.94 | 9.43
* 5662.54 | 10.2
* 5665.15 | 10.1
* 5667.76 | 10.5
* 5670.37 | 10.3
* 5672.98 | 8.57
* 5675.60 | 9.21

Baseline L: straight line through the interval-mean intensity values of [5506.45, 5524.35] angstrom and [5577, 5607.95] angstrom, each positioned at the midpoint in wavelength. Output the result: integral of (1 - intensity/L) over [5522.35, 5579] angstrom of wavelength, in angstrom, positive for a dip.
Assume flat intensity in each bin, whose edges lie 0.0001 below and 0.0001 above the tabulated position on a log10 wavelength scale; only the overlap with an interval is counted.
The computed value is 4.1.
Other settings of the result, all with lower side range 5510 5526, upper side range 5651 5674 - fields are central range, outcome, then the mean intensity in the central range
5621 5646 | -1.44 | 10.7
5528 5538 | 1.47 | 8.45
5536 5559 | 2.00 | 9.08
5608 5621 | -0.78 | 10.7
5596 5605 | 0.16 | 9.86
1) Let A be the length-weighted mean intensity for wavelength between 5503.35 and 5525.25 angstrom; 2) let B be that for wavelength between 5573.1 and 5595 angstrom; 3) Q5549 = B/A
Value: 1.1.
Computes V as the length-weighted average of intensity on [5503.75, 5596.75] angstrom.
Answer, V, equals 9.75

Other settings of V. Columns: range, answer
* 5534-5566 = 9.05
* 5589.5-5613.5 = 10.1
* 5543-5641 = 10.3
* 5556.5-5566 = 9.41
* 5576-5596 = 10.8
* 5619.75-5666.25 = 10.5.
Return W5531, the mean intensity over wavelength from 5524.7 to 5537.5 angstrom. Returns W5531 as 8.63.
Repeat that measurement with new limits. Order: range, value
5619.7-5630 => 10.5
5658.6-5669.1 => 10.1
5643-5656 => 10.2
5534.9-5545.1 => 8.26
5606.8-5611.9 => 10.4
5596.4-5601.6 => 9.83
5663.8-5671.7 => 10.3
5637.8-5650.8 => 10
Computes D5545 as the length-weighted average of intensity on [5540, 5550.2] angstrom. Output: 8.77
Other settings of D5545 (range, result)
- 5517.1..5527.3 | 9.85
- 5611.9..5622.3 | 10.6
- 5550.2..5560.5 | 9.93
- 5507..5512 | 10.4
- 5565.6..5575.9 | 10.1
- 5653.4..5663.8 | 10.4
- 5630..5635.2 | 11.8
